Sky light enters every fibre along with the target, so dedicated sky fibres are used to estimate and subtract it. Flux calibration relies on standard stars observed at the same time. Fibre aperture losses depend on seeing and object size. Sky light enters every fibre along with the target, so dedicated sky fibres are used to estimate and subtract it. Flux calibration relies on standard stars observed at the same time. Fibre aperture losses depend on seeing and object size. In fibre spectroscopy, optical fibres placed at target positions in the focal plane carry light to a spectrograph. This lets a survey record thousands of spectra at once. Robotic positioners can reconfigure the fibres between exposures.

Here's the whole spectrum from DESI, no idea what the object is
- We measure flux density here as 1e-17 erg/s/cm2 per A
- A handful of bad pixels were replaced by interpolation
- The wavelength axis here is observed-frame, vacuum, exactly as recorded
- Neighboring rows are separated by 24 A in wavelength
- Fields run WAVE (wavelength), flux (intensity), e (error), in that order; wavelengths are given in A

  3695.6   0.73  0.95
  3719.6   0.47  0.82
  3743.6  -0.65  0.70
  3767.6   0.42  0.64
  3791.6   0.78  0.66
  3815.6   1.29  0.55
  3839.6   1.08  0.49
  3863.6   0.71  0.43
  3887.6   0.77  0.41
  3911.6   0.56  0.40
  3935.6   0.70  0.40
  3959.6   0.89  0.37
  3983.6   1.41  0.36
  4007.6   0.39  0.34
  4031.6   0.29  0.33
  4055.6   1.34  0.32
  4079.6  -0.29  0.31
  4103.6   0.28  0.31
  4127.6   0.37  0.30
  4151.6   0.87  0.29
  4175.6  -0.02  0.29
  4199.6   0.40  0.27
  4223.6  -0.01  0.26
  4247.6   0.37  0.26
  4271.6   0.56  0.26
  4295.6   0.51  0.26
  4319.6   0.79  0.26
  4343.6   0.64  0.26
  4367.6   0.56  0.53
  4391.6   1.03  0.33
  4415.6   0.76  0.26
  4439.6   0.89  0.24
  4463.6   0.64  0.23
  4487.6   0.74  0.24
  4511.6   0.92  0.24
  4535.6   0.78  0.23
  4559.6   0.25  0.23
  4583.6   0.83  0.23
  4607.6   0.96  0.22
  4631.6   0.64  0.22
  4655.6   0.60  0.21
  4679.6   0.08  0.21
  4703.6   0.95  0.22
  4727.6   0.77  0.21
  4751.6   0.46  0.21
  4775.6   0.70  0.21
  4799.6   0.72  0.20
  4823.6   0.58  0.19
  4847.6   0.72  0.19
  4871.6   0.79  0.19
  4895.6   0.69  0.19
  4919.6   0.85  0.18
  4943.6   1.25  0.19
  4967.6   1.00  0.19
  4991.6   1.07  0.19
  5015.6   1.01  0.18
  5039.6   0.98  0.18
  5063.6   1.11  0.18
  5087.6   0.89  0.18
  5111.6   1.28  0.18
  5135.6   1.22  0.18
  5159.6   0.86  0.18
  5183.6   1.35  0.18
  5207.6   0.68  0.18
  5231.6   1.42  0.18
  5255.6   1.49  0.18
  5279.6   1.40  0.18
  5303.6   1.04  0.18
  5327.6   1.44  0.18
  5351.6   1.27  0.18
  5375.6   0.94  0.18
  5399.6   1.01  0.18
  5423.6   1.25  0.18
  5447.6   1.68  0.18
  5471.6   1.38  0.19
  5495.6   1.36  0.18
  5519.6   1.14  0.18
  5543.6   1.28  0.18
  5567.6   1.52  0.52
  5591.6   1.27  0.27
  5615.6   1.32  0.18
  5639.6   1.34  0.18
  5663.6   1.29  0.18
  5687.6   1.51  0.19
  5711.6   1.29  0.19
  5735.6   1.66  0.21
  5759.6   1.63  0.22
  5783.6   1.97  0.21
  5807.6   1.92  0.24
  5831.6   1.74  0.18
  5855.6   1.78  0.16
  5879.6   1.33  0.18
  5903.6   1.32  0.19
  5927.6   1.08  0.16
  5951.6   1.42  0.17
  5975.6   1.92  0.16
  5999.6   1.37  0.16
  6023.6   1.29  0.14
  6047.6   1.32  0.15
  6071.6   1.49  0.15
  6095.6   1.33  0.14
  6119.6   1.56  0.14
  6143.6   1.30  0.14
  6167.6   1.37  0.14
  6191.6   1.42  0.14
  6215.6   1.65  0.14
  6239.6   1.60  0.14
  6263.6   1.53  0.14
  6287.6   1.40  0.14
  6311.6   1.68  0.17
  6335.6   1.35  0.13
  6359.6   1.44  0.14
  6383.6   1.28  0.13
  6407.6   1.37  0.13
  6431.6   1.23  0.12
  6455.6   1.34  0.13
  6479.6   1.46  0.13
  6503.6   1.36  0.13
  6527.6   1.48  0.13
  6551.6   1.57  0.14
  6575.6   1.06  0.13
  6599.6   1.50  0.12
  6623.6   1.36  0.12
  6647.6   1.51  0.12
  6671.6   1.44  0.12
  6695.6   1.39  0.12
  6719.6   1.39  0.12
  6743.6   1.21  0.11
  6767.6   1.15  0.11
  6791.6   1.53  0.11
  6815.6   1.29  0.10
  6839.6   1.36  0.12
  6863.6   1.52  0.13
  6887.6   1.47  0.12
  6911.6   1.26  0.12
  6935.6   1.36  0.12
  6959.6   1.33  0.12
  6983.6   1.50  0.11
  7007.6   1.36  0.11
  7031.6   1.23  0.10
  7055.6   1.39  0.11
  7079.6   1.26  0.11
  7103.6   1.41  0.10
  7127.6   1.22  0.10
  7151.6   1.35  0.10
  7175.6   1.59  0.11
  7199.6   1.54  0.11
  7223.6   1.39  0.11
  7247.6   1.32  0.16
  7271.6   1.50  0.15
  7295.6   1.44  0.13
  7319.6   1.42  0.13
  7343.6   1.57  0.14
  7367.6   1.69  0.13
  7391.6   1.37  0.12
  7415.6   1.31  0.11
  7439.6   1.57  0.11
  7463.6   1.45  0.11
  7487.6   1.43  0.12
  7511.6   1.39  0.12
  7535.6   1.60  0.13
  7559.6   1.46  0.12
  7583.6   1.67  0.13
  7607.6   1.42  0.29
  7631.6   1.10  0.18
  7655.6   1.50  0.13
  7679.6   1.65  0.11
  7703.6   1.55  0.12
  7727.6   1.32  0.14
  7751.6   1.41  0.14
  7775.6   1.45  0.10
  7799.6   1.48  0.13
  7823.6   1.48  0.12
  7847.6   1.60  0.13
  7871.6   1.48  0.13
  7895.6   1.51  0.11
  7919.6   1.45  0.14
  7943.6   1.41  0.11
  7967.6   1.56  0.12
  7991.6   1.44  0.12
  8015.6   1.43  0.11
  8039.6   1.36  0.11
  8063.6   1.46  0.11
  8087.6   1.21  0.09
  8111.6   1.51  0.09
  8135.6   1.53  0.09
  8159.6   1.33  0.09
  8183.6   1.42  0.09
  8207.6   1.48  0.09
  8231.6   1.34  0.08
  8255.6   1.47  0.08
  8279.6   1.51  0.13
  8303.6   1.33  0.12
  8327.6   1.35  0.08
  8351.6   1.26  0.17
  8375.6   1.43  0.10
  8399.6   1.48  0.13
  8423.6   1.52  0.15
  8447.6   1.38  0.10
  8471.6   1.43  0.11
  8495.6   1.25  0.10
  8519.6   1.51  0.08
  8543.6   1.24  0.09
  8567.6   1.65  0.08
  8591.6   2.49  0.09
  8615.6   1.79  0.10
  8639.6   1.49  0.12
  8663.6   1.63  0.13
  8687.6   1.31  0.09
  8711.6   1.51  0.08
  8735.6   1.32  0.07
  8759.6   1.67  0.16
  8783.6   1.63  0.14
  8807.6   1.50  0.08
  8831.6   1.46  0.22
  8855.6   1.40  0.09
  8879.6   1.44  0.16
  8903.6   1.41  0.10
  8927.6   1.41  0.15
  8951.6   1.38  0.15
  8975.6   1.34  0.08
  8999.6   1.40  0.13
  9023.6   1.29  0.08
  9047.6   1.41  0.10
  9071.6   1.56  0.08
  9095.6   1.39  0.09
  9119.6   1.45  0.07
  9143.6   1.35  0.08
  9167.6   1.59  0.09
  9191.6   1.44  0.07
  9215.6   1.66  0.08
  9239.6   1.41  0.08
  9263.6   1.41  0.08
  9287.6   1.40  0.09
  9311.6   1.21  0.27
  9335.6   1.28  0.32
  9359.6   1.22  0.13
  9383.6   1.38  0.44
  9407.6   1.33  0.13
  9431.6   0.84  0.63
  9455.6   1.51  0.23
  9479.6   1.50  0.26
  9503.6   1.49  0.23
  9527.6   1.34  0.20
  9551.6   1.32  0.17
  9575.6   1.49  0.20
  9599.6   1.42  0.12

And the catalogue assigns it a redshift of 0.31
